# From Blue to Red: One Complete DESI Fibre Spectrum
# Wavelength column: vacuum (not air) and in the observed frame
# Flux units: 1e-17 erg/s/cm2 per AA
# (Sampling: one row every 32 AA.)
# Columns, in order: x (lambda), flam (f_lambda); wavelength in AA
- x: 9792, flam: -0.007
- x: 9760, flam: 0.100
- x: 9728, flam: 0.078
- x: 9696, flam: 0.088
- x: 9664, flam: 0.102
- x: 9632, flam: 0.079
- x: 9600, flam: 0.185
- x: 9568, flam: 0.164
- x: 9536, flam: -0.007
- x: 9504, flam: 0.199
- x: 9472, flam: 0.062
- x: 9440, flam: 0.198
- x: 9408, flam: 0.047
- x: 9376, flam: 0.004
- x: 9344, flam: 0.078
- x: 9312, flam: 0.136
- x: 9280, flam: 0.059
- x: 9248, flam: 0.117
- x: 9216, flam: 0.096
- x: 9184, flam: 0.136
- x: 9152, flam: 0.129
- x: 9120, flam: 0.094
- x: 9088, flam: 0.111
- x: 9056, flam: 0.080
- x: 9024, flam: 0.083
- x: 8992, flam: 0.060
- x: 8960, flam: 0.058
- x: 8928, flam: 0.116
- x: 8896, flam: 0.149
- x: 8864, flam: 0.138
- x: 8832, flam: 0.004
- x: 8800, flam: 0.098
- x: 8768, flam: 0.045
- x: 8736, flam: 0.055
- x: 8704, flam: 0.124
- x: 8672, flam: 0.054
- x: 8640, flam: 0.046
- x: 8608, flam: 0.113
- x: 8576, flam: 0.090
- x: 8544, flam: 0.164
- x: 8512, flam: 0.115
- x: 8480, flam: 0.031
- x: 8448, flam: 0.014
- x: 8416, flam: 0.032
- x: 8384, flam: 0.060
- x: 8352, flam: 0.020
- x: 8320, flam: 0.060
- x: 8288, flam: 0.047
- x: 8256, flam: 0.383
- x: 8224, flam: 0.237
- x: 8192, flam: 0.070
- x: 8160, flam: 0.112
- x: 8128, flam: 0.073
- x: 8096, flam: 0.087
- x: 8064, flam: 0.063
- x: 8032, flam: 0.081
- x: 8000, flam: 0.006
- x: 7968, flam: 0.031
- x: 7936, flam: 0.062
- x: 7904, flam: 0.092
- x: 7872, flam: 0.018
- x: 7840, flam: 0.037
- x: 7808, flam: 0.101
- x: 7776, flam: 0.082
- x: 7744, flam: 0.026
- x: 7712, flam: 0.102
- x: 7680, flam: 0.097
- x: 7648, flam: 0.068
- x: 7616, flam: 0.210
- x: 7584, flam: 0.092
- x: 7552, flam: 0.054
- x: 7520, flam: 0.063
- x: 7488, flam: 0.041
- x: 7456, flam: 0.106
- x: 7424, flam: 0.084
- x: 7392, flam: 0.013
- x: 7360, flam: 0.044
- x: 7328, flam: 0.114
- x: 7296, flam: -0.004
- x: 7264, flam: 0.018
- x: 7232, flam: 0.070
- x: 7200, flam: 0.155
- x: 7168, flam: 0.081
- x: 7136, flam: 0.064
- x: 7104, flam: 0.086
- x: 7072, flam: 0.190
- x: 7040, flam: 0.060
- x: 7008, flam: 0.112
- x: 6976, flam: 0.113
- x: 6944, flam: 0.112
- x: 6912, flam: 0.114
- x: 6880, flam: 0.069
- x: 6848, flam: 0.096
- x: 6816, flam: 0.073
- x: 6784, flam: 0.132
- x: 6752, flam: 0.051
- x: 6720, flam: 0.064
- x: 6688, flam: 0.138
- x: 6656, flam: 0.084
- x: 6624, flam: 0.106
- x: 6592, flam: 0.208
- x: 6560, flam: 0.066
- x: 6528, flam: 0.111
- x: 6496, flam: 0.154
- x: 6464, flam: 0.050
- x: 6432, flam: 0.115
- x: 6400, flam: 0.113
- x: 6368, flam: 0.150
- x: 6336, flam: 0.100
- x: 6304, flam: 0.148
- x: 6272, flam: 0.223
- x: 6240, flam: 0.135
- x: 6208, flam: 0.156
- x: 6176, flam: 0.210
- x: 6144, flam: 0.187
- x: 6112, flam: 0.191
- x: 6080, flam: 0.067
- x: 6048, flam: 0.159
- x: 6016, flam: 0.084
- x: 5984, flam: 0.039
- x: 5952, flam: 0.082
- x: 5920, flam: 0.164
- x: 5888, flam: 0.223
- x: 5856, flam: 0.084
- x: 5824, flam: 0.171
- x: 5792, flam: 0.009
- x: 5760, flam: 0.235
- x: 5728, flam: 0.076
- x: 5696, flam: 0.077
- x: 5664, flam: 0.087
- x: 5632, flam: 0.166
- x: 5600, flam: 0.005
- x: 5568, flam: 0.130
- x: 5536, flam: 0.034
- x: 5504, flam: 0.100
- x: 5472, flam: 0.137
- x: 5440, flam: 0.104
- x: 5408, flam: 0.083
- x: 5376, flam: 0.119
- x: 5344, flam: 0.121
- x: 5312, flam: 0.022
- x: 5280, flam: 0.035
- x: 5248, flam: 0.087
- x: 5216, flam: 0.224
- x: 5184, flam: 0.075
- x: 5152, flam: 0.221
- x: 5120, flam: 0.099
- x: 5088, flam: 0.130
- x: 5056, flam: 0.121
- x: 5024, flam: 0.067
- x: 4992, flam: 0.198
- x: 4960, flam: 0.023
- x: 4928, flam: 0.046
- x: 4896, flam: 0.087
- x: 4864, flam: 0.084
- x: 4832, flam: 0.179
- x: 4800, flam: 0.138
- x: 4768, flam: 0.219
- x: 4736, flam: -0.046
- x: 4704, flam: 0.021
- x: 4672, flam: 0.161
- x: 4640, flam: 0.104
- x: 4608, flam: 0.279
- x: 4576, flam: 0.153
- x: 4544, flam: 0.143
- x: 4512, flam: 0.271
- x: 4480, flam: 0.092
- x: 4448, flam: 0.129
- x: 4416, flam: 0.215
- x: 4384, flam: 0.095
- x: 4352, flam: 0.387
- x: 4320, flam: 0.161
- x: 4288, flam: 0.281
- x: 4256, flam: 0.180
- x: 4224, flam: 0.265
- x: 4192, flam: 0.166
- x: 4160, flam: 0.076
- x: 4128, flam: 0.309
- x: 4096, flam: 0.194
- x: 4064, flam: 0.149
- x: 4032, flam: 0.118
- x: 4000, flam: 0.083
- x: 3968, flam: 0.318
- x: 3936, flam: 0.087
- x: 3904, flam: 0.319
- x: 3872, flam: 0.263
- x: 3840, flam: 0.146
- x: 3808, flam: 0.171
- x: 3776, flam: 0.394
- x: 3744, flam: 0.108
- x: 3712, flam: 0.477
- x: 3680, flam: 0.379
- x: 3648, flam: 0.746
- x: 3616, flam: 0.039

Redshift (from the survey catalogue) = 1.21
